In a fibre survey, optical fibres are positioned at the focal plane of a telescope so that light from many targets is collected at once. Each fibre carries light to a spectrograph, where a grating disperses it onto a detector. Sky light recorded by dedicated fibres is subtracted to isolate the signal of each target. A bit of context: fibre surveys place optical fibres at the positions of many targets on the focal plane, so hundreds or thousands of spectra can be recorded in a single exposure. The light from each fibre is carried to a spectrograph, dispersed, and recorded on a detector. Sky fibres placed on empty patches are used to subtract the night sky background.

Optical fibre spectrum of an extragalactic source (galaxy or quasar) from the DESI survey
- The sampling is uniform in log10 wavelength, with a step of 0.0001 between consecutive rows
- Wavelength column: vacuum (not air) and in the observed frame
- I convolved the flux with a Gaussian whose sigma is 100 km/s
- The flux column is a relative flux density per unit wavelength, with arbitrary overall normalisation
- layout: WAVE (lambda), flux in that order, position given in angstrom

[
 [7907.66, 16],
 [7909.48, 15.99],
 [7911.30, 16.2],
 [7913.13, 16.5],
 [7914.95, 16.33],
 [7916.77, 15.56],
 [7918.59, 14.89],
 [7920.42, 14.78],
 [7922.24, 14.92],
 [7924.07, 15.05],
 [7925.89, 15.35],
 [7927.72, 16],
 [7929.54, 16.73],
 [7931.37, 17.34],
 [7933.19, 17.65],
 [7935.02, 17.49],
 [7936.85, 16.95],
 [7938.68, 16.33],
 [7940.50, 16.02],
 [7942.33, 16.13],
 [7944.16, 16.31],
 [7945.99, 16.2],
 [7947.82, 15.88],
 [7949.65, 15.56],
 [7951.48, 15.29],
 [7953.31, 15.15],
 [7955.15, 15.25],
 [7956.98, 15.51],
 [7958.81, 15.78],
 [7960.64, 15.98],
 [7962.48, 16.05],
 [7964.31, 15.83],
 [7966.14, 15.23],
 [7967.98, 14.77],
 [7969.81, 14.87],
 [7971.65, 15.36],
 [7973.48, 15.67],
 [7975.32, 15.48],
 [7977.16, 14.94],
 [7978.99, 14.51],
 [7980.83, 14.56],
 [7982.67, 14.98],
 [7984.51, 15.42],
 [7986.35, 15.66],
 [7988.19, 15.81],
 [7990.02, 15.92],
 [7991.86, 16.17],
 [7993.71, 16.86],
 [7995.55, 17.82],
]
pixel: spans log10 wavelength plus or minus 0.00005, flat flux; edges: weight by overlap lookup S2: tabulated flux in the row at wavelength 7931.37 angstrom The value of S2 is 17.34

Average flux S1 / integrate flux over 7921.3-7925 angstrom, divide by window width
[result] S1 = 15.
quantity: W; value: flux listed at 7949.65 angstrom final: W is 15.56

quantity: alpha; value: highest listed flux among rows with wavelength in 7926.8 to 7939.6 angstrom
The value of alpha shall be 17.65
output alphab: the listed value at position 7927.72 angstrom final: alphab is 16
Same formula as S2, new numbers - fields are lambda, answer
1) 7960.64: 15.98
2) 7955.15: 15.25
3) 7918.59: 14.89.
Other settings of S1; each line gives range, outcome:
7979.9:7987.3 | 15.1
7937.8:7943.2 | 16.2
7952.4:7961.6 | 15.5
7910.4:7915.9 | 16.3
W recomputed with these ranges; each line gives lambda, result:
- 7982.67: 14.98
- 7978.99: 14.51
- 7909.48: 15.99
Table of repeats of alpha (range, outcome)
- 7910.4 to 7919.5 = 16.5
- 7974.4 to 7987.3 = 15.66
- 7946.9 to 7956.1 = 15.88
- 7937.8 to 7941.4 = 16.33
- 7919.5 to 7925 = 15.05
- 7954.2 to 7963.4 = 16.05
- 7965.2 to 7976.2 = 15.67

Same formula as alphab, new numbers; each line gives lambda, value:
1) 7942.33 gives 16.13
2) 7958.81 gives 15.78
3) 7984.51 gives 15.42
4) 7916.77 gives 15.56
